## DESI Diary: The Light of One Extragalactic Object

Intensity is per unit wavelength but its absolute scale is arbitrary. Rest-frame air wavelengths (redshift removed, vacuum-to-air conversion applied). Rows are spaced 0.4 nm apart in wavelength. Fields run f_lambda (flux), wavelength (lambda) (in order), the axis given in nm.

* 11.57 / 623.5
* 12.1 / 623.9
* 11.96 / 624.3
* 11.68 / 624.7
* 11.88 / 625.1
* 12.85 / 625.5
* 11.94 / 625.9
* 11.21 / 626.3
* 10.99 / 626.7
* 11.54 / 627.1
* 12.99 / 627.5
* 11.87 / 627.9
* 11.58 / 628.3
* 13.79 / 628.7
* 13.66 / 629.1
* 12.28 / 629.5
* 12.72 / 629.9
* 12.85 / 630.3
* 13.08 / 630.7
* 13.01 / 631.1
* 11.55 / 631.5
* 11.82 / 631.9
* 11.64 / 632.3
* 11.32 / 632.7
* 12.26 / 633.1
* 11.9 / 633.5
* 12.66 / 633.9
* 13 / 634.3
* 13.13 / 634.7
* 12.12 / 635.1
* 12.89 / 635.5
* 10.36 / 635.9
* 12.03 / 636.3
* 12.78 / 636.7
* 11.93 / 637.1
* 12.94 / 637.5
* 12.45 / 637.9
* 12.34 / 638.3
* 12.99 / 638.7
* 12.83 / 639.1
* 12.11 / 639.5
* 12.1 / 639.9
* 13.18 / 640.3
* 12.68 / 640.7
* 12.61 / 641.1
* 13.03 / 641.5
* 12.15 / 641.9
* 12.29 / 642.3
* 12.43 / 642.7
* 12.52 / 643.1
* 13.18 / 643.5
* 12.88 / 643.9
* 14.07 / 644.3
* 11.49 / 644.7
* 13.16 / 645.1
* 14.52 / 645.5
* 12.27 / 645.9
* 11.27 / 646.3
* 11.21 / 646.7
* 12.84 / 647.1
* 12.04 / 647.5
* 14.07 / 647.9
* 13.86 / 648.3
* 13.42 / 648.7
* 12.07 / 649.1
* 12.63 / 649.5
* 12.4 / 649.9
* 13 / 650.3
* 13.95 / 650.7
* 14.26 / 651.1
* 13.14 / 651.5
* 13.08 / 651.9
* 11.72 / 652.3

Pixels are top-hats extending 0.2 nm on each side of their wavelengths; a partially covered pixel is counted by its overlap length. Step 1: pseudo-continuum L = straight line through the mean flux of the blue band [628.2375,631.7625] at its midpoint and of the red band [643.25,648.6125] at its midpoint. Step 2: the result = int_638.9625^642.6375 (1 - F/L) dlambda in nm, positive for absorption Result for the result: 0.078 nm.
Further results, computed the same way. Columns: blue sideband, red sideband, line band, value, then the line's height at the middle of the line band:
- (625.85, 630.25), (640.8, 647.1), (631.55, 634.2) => 0.09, 12.4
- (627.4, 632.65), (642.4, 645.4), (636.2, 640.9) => 0.06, 12.7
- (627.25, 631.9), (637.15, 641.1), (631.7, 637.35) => 0.21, 12.6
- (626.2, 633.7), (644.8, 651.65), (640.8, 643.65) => 0.02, 12.7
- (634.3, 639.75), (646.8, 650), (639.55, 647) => 0.03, 12.7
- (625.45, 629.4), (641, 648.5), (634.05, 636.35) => 0.03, 12.5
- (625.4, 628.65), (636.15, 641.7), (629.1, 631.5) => -0.13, 12.1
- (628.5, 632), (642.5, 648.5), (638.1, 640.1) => 0.05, 12.8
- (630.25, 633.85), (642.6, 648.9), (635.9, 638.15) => 0.03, 12.4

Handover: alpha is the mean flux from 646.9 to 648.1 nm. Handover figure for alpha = 13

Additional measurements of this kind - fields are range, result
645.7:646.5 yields 11.8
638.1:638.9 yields 12.7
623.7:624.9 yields 11.9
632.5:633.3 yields 11.8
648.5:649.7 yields 12.7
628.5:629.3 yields 13.7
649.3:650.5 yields 12.7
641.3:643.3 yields 12.5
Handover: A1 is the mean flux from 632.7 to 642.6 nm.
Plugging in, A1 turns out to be 12.4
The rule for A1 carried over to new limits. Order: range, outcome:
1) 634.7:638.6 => 12.3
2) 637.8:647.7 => 12.6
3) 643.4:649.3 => 12.8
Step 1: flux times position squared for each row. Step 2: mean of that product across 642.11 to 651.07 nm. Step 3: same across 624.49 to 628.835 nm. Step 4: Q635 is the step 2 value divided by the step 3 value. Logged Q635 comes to 1.1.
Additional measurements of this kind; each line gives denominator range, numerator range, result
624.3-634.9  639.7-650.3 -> 1.09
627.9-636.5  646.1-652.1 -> 1.10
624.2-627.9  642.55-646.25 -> 1.15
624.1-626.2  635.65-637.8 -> 1.04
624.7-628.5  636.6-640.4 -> 1.10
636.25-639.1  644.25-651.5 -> 1.06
